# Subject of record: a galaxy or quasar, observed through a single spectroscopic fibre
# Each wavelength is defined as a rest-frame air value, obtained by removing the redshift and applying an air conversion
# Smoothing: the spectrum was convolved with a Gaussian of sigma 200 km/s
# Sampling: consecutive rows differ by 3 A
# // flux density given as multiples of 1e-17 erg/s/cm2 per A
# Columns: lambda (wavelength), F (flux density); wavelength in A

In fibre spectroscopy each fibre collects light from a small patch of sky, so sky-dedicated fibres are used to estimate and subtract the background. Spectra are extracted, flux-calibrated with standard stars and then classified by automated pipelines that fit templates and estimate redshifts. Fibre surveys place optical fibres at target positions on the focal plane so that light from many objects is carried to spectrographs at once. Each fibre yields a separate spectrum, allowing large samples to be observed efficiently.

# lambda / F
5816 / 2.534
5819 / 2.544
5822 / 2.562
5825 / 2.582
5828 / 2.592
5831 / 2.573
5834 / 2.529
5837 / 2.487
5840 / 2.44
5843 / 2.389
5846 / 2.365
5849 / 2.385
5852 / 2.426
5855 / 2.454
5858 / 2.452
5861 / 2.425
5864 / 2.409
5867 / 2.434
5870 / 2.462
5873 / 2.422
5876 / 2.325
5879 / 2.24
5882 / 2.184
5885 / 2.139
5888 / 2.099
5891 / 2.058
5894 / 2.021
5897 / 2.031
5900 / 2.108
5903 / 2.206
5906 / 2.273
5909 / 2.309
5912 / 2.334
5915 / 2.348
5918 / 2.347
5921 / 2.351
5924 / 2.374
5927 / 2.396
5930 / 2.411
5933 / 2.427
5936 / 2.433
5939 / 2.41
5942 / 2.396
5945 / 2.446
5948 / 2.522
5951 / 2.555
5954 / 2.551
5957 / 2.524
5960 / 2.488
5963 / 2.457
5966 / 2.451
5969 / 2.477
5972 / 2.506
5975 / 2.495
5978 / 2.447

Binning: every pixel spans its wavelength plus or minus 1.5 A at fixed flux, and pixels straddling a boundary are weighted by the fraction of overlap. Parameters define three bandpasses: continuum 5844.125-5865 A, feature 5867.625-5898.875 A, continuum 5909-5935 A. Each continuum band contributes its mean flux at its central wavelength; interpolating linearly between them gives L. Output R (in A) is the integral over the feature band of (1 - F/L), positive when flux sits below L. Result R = 2.5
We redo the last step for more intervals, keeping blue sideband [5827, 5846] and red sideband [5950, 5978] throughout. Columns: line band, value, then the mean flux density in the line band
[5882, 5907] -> 3.76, 2.12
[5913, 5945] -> 1.33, 2.39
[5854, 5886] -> 1.67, 2.36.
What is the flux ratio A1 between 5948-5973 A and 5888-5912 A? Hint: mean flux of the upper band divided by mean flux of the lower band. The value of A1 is 1.2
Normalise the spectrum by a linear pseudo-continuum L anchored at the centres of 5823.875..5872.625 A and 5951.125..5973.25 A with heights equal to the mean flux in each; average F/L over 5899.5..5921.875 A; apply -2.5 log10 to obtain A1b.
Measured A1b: 0.087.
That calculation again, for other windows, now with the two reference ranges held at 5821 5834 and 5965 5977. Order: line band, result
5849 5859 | 0.05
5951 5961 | -0.02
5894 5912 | 0.16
